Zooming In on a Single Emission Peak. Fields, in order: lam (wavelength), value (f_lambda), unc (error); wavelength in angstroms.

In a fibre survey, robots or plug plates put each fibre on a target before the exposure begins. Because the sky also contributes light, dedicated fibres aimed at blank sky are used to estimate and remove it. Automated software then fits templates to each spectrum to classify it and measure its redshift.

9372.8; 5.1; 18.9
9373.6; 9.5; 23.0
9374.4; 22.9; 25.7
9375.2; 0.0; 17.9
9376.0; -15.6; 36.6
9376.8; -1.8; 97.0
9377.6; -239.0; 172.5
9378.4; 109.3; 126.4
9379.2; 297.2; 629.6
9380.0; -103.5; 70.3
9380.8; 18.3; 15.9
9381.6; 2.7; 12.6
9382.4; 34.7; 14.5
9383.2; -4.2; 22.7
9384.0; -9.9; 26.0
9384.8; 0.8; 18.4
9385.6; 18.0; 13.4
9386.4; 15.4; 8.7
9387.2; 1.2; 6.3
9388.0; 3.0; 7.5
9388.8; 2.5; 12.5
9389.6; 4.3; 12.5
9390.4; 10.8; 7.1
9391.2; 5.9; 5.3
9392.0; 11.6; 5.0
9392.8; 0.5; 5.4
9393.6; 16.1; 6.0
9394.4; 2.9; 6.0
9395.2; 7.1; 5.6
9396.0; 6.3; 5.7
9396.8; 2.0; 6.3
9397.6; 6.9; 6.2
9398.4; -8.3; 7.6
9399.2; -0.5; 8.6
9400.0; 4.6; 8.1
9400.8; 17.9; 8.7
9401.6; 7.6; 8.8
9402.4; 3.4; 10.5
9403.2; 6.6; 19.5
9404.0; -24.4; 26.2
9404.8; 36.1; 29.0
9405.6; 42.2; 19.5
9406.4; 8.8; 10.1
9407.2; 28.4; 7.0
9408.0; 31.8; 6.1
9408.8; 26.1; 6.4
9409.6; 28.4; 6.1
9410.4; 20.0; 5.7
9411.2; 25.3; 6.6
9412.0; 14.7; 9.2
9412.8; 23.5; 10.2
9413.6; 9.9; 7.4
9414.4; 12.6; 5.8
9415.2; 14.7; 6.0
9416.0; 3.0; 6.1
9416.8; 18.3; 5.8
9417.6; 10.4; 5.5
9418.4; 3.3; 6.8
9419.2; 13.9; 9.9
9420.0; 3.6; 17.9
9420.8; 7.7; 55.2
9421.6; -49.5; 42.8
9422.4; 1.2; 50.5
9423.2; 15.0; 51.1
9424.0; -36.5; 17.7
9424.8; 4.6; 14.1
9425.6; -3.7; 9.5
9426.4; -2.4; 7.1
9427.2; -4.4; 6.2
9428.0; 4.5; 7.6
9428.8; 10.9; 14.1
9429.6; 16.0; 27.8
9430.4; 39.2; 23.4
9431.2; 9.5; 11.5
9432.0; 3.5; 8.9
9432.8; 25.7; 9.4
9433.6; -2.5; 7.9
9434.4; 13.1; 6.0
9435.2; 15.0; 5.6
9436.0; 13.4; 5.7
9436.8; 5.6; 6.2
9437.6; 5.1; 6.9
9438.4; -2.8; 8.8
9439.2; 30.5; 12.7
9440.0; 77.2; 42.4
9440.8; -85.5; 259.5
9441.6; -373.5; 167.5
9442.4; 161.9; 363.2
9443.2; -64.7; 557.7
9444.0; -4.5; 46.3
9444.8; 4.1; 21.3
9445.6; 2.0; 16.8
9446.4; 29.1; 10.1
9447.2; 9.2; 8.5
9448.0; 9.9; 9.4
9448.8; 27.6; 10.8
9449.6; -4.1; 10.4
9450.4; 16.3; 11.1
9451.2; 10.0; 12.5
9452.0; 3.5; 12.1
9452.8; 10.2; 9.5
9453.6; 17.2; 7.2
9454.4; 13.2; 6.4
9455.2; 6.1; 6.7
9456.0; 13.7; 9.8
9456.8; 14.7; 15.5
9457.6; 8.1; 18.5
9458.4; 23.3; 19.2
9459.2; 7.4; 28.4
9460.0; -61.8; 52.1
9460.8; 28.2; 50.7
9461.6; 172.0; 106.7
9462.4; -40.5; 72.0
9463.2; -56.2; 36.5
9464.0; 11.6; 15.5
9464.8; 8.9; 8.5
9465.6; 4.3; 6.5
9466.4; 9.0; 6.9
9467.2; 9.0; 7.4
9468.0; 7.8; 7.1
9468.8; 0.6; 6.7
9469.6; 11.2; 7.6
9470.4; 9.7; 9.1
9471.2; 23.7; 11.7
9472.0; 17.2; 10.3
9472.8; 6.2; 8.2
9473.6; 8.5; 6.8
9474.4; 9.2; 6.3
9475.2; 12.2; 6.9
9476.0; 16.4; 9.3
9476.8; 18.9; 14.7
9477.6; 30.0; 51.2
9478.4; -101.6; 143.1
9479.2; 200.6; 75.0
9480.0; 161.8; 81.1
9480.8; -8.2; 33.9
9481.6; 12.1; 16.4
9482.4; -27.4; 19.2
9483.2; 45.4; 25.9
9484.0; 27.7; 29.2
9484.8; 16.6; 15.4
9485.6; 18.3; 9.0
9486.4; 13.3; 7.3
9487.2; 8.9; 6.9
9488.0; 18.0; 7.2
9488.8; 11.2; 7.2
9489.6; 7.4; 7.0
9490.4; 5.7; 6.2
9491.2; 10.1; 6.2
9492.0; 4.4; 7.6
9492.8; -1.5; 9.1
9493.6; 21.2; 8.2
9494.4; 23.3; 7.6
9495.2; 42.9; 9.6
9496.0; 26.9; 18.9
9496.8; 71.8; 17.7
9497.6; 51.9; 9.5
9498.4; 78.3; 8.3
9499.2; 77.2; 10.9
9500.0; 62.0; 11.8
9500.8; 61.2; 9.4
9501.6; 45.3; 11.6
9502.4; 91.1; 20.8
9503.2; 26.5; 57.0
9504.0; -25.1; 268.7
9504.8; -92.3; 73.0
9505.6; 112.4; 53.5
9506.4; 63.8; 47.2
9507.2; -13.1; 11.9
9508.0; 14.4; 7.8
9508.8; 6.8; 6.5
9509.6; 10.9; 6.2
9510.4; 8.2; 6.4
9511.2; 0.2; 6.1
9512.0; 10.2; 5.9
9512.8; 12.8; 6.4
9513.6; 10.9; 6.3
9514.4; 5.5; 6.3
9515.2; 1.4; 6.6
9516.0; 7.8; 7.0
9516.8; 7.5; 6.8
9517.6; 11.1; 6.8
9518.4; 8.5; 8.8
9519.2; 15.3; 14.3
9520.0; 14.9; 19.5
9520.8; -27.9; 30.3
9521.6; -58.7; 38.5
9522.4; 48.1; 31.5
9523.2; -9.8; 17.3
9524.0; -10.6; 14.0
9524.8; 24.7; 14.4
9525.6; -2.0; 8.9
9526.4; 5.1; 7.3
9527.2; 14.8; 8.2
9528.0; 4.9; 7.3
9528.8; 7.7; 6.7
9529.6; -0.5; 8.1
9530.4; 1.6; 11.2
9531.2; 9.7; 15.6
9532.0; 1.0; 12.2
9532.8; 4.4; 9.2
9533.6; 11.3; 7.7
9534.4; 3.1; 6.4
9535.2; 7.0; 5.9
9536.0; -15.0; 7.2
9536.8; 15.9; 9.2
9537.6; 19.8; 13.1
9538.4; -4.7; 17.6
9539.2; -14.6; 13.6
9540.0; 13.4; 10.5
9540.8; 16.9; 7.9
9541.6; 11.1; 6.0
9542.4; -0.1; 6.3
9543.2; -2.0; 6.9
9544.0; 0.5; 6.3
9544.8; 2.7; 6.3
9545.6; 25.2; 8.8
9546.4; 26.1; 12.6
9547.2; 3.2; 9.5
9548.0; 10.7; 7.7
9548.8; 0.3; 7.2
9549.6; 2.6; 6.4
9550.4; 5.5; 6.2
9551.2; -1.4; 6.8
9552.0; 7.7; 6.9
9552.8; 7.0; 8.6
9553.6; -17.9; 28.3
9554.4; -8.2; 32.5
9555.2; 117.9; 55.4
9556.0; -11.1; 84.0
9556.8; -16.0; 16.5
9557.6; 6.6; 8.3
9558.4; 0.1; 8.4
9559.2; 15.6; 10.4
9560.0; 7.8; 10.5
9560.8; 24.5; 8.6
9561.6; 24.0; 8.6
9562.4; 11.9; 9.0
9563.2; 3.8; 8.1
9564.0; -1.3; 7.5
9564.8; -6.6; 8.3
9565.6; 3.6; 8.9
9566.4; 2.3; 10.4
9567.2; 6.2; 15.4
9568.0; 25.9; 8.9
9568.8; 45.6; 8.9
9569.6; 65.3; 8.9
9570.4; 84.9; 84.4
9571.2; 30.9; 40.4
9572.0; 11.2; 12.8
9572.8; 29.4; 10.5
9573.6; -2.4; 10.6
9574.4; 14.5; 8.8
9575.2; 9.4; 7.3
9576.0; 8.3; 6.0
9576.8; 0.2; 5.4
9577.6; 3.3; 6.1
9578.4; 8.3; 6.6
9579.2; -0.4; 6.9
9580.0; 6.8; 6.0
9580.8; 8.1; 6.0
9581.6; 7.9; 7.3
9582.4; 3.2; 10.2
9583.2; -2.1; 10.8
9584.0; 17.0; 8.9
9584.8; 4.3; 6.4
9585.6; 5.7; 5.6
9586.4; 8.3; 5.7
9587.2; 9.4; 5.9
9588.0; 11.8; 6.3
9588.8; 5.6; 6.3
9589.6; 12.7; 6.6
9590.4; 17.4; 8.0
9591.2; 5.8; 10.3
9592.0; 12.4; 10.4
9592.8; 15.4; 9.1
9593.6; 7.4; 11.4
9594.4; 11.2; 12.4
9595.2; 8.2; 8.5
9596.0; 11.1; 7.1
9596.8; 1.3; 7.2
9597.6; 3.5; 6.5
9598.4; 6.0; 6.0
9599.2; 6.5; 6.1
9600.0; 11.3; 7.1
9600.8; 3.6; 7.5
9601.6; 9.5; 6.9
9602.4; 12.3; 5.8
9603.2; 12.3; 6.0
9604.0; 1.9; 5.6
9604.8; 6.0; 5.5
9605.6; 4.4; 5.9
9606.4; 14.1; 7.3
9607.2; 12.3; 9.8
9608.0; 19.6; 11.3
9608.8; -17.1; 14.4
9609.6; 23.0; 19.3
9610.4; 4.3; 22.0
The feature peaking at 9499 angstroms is [O III]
